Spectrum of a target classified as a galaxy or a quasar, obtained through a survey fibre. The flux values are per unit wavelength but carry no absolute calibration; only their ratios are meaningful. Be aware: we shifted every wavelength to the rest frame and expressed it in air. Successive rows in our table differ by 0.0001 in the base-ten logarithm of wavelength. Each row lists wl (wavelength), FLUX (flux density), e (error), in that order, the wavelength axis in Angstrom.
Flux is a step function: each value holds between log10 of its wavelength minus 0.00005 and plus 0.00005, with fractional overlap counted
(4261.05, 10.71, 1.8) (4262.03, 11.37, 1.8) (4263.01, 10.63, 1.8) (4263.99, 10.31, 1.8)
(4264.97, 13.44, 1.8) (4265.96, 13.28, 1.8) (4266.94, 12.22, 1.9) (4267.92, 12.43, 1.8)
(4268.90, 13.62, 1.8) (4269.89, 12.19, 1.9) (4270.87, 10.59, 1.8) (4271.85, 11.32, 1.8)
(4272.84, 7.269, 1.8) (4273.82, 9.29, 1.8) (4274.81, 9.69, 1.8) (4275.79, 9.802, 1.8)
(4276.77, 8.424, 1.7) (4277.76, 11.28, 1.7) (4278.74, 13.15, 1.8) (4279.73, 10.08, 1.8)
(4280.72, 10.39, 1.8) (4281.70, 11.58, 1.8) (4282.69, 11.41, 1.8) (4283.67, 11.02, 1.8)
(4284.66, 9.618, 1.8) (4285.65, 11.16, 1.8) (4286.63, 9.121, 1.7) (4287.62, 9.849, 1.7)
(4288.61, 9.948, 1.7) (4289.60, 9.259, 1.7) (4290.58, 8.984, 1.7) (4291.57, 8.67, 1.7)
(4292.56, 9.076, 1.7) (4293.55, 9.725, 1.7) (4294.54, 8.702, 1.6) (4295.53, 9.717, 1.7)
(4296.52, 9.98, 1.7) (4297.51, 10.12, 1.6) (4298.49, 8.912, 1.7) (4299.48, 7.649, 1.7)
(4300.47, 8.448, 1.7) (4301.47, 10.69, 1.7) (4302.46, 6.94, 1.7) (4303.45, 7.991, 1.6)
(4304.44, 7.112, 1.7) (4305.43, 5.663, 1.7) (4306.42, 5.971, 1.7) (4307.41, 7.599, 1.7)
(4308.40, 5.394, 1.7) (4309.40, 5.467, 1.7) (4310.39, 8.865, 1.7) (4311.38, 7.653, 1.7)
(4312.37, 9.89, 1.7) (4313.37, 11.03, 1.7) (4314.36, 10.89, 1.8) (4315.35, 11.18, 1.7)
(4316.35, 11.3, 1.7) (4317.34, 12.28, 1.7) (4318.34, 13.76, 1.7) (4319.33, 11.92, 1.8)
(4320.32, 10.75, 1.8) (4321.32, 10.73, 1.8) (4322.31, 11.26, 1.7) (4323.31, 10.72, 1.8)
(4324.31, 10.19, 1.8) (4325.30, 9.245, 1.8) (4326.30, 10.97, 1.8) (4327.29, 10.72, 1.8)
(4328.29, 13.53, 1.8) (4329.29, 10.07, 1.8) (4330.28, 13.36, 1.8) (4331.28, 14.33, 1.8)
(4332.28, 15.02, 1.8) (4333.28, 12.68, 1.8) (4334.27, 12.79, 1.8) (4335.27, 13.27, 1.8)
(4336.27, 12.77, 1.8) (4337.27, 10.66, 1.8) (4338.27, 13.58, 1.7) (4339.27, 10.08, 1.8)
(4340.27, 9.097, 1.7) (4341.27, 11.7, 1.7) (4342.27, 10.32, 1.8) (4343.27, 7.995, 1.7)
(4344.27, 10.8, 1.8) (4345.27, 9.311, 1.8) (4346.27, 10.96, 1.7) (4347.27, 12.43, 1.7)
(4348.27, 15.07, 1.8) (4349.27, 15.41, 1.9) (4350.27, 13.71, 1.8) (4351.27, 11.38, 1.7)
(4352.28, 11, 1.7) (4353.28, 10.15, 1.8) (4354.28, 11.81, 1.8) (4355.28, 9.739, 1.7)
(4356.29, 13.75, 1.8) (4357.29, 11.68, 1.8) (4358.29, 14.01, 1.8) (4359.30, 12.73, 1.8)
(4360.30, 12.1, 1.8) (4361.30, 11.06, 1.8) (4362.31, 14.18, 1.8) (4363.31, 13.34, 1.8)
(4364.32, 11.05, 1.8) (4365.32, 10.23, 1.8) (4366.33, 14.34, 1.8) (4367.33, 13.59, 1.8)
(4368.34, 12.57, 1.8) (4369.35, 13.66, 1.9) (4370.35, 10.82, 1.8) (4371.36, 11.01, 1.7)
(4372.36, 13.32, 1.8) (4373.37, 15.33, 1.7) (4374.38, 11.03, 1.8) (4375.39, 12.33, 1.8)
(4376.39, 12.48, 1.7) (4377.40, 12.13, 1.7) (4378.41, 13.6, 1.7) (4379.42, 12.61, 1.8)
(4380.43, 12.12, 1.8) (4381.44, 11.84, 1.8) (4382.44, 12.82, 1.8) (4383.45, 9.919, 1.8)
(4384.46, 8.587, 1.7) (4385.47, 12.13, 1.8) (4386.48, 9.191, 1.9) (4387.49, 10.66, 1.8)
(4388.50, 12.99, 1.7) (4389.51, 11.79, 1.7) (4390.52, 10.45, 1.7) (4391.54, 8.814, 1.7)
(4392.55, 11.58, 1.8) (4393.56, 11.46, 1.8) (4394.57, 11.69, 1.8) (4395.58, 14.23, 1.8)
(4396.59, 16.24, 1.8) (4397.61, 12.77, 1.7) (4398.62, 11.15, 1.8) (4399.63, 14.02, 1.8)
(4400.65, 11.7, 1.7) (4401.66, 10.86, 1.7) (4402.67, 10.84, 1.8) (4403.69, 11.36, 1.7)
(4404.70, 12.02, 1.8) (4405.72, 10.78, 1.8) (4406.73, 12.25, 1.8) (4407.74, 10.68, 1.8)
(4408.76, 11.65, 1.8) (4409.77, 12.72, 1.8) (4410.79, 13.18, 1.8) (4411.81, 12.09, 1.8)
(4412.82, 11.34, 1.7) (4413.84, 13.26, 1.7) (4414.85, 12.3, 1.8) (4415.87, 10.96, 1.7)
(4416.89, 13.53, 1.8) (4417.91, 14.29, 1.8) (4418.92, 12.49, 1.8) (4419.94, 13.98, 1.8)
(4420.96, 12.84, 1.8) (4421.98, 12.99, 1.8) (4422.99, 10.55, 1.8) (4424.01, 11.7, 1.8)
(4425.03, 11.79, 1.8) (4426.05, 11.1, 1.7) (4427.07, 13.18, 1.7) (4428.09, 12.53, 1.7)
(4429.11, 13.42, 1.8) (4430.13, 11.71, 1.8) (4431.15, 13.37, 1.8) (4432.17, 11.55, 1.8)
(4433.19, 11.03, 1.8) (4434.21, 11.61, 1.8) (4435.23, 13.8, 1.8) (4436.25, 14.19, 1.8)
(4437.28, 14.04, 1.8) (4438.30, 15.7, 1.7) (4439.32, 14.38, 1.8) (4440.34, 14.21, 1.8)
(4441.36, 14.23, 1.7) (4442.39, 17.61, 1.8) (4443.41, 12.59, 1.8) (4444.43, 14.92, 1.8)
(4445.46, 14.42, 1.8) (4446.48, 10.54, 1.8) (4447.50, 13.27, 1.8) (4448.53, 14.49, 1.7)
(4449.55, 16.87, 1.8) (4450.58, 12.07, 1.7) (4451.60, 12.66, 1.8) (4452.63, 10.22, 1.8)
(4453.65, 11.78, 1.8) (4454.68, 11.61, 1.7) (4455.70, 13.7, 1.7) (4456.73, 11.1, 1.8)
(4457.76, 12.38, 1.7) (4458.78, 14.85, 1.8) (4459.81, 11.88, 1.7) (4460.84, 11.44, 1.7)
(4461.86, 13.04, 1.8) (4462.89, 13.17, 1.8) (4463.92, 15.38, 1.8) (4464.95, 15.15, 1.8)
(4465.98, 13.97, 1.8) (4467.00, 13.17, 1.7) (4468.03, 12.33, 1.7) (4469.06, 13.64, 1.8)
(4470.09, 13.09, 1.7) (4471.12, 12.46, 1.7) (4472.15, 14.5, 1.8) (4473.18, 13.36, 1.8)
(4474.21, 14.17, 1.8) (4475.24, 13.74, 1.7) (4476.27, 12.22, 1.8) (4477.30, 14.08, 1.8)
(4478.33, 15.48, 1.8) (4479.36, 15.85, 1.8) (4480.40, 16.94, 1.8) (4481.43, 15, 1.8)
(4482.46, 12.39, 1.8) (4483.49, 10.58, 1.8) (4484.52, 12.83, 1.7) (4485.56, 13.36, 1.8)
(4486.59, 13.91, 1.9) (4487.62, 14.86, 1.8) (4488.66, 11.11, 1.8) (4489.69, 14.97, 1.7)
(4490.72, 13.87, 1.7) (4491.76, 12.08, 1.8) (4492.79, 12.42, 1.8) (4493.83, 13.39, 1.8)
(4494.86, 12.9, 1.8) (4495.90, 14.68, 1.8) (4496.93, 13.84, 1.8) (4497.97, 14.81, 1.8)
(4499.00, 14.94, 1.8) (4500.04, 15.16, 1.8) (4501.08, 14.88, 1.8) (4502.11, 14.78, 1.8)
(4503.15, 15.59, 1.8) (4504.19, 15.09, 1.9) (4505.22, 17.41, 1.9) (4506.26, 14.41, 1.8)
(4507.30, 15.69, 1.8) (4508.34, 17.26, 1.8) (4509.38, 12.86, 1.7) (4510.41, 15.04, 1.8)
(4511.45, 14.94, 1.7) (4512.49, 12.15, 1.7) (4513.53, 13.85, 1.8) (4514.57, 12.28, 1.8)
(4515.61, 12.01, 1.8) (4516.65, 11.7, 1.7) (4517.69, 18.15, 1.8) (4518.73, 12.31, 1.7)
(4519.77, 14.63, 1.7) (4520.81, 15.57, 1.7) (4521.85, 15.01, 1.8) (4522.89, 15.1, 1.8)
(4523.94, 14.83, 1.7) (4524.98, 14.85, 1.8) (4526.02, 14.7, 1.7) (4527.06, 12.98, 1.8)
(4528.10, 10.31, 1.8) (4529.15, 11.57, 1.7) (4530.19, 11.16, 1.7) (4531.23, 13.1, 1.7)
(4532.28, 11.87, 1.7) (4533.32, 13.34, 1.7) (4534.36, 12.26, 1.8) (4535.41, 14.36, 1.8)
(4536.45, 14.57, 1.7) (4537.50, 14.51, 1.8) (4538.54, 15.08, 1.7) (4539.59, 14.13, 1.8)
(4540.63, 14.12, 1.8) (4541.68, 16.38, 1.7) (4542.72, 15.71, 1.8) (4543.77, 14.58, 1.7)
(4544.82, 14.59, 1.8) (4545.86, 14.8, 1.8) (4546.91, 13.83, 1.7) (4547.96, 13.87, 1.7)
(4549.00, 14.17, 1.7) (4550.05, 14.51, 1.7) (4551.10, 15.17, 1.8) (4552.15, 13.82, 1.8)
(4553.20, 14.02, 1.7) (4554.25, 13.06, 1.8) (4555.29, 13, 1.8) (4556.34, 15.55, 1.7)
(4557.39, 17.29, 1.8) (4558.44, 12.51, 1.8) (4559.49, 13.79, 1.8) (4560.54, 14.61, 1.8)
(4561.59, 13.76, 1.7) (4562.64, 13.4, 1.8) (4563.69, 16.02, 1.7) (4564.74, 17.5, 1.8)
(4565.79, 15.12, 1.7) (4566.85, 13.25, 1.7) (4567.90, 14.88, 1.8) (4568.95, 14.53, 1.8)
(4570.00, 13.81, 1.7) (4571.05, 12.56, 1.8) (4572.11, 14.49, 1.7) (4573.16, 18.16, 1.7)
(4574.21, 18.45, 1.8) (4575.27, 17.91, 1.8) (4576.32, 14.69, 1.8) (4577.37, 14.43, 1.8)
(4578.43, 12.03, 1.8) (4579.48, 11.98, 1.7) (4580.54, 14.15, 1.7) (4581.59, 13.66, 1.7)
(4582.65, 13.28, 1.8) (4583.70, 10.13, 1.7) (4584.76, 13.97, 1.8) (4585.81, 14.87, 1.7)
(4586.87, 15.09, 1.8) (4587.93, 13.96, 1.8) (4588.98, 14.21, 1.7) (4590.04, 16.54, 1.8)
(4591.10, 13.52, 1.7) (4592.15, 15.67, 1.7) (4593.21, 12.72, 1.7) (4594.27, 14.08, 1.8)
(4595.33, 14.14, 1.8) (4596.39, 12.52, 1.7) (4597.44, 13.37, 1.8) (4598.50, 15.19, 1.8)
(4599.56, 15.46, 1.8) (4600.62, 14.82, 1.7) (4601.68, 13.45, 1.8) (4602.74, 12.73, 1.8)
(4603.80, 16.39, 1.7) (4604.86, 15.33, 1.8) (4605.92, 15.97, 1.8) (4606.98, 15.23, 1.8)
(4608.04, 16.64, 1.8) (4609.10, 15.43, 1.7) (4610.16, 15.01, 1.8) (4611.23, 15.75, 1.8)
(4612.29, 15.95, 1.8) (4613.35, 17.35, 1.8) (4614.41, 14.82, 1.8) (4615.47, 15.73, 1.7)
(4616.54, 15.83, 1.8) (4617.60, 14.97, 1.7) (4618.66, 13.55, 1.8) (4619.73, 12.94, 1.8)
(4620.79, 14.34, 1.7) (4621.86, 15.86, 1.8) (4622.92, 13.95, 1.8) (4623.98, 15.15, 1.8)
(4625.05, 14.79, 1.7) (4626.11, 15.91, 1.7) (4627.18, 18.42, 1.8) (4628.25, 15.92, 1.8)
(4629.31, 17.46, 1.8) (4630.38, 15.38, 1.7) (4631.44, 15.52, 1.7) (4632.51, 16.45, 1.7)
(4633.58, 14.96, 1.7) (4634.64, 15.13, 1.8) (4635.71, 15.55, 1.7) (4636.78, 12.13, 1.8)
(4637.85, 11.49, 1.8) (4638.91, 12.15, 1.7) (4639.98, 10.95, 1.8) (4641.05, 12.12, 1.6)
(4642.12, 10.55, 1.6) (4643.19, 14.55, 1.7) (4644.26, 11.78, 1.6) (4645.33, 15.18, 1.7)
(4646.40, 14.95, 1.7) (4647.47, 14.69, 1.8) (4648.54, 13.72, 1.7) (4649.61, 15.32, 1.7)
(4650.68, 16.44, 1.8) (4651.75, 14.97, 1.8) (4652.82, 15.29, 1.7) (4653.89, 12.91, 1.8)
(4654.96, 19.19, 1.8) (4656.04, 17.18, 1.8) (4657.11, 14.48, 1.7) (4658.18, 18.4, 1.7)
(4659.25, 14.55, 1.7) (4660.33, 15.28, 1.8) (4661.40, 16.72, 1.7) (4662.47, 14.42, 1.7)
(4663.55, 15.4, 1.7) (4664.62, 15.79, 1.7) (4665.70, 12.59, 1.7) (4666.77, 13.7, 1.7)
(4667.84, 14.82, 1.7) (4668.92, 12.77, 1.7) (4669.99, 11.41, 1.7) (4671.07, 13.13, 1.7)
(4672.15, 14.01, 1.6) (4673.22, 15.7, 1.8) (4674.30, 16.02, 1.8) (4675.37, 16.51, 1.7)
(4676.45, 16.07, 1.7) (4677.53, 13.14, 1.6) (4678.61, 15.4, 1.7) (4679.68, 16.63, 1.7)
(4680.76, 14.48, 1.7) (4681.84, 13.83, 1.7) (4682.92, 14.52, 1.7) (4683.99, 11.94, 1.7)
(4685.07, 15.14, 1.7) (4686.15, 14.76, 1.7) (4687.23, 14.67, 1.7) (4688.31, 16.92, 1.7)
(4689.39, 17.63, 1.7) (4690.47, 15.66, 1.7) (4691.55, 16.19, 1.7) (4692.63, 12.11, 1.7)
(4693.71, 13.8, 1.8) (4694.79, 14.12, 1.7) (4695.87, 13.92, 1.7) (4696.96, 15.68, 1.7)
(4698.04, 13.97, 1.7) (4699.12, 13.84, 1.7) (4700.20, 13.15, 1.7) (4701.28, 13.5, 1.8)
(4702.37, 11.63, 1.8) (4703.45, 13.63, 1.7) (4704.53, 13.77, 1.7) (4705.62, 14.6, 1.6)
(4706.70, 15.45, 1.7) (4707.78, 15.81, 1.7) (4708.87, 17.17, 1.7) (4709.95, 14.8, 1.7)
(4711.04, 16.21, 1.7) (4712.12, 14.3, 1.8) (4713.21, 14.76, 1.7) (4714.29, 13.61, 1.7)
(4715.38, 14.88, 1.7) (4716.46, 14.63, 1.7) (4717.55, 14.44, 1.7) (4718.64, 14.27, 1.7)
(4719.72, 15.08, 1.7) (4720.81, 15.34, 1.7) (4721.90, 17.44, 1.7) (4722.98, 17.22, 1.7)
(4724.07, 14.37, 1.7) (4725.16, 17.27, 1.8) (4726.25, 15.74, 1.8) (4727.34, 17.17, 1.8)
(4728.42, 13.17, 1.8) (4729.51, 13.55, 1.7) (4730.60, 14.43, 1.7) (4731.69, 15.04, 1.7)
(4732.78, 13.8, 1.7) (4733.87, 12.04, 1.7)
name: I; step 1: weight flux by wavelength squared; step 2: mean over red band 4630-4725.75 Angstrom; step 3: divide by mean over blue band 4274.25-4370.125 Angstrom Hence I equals 1.59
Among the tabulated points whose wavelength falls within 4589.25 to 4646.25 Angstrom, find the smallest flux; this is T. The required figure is 10.55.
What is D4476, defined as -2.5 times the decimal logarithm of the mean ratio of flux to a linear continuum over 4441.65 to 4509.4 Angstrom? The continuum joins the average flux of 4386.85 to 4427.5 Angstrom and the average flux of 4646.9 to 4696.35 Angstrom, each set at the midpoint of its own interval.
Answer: -0.08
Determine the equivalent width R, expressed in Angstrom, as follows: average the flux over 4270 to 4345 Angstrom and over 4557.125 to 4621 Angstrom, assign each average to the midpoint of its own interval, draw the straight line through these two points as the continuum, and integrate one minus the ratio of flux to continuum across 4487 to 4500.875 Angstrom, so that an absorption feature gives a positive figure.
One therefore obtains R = -0.7 Angstrom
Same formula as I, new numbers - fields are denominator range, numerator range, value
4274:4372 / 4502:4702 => 1.53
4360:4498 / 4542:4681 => 1.24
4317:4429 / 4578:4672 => 1.36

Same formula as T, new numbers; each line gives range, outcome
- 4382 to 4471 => 8.587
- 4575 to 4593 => 10.13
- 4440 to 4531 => 10.22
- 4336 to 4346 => 7.995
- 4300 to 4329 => 5.394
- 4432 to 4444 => 11.03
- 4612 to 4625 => 12.94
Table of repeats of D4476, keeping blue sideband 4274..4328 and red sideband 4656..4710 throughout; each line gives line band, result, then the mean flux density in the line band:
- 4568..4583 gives -0.10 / 14.6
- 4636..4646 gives 0.14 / 12.4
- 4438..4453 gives -0.20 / 13.9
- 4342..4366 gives -0.15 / 11.9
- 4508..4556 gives -0.10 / 14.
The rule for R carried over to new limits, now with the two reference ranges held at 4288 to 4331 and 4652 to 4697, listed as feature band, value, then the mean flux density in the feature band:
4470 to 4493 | -2.9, 13.6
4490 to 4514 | -3.9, 14.4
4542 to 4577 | -4.0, 14.8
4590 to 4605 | -0.5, 14.3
